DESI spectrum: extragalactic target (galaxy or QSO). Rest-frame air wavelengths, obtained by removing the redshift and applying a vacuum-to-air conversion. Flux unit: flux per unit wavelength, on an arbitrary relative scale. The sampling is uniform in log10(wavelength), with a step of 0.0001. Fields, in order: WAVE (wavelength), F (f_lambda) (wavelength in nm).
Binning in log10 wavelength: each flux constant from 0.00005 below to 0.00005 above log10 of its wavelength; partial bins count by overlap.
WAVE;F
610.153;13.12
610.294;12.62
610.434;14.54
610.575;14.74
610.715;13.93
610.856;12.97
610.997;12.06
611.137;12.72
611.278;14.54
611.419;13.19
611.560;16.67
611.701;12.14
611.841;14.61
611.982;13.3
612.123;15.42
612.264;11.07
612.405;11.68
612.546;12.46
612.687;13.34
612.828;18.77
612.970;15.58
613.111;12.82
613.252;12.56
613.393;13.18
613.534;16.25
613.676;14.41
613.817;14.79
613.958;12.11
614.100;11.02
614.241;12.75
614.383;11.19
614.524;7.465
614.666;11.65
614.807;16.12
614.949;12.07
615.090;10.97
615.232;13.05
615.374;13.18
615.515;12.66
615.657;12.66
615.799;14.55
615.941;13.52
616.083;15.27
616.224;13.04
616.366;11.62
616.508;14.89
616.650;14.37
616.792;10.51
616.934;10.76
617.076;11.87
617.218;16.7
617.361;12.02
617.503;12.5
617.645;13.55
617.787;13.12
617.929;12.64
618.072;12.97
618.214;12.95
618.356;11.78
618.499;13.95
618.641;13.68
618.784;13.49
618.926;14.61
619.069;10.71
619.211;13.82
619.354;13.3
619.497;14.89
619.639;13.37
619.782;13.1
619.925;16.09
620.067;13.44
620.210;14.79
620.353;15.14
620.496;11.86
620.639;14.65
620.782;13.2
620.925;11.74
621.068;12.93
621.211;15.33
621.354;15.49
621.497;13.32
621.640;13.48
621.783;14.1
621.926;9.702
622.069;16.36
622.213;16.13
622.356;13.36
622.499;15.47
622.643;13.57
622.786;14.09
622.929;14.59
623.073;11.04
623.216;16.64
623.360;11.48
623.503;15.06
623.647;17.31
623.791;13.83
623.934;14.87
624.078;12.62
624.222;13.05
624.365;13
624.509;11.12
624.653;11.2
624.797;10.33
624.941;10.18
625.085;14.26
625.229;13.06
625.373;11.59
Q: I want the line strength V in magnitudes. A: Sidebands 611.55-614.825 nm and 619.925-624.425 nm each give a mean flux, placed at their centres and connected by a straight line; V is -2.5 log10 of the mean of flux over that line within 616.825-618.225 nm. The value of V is 0.06 mag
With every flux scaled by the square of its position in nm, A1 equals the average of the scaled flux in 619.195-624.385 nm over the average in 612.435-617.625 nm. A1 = 1.1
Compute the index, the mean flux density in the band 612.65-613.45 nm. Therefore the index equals 14.4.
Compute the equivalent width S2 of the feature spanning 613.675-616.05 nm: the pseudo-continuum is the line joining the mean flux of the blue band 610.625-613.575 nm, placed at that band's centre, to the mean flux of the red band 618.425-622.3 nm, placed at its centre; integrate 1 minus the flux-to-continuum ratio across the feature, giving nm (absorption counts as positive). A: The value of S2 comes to 0.20 nm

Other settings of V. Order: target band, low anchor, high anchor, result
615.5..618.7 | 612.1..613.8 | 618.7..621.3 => 0.06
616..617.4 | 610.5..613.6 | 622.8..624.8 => 0.04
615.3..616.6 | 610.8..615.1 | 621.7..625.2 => -0.02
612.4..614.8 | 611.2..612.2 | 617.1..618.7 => 0.06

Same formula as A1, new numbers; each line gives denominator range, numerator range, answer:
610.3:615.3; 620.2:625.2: 1.05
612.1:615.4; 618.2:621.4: 1.07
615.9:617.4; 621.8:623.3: 1.09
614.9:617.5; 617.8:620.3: 1.05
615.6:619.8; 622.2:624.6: 1.07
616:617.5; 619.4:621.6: 1.08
